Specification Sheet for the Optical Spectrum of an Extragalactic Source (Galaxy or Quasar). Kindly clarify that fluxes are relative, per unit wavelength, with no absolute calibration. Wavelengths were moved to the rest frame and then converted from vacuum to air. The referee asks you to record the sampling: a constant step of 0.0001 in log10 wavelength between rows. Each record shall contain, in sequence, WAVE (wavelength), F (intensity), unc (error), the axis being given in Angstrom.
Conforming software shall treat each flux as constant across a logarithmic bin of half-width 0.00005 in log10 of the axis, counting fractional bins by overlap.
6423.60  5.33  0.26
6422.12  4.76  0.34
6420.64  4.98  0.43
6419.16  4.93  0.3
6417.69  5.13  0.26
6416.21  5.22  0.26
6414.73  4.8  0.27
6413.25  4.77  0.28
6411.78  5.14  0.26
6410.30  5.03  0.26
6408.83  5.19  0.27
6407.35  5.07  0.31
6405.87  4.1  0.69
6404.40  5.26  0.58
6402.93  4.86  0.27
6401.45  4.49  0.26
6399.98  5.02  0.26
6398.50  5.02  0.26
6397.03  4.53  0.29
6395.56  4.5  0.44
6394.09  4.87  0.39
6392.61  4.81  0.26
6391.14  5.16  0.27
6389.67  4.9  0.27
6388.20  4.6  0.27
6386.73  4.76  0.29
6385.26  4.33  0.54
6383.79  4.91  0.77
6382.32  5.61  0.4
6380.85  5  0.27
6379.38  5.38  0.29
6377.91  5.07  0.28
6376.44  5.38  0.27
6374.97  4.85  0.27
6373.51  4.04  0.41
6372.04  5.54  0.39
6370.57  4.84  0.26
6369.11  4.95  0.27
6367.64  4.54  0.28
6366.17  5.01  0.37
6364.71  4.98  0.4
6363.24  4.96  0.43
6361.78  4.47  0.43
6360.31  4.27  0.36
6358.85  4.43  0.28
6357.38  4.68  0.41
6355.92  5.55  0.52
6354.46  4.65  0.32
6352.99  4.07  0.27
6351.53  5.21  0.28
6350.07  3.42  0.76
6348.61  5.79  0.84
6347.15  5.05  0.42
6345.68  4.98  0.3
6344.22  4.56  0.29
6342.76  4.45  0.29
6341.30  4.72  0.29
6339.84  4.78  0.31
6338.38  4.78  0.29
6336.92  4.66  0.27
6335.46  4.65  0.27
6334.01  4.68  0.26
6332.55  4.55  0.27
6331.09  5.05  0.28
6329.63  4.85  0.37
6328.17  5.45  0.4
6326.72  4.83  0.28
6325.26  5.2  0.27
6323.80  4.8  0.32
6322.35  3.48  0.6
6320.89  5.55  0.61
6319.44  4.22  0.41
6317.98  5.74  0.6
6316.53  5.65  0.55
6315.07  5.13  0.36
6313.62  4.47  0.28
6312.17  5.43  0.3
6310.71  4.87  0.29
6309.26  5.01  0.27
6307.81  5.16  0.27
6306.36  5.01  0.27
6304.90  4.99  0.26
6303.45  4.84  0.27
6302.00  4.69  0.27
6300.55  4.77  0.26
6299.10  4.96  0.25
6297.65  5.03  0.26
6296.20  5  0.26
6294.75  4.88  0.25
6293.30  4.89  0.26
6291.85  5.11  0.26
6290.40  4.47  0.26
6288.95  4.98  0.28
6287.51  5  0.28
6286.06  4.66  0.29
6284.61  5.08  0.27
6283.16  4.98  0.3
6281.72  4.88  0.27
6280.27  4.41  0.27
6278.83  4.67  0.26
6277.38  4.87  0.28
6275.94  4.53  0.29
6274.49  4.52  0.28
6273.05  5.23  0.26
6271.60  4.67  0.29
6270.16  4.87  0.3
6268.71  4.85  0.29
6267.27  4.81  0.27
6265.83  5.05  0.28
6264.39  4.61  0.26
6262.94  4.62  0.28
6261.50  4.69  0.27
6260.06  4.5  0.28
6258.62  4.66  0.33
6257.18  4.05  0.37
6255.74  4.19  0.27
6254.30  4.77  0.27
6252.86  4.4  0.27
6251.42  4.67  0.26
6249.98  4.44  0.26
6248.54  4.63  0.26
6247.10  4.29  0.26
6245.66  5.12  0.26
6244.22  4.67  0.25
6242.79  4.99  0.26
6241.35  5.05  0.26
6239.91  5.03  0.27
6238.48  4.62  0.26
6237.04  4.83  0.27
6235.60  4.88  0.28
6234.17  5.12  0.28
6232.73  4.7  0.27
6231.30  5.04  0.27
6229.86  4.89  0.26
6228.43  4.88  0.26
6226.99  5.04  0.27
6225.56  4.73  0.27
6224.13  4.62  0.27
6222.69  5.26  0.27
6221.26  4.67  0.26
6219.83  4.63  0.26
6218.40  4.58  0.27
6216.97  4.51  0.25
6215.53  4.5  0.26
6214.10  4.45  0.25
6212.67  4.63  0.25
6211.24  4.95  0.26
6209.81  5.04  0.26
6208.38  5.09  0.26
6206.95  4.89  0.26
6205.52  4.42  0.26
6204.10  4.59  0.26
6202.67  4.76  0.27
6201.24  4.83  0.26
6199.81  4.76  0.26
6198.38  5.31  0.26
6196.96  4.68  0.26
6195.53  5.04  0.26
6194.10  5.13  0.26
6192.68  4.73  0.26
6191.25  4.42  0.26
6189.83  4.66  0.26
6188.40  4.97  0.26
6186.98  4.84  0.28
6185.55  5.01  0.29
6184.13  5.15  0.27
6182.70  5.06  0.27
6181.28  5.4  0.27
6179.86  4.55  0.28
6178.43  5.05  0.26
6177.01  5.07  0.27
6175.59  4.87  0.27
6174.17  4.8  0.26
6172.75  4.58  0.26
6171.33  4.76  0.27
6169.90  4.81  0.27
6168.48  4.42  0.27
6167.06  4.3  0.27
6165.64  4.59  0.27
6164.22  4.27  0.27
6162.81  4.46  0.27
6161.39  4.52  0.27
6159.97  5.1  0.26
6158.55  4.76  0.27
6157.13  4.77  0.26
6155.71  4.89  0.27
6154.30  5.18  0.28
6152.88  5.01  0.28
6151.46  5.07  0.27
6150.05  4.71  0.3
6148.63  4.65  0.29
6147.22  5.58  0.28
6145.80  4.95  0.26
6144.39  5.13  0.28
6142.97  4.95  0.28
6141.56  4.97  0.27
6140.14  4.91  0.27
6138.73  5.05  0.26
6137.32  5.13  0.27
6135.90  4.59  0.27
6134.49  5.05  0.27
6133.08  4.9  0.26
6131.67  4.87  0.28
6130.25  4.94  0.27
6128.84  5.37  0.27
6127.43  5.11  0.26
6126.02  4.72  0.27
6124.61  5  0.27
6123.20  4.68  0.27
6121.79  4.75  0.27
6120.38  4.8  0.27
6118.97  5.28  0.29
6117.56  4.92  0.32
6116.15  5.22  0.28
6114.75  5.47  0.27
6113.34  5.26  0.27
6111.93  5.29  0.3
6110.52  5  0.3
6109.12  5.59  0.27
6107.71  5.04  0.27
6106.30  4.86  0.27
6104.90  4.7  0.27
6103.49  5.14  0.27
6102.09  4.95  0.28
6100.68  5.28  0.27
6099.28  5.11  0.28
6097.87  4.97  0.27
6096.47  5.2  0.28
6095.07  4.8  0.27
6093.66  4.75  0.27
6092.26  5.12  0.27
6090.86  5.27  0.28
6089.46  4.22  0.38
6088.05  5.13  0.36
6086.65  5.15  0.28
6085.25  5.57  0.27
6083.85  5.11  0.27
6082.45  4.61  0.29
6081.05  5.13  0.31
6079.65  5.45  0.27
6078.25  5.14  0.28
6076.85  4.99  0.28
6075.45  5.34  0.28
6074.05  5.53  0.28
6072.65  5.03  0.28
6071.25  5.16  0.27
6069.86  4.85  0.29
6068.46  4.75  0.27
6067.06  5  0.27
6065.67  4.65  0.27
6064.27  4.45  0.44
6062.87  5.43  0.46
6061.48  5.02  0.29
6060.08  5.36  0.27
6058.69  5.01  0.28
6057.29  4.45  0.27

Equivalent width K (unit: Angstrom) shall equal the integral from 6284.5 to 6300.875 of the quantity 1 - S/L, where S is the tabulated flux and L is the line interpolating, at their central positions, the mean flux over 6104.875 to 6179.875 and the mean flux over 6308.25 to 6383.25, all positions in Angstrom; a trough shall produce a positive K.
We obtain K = -0.1 Angstrom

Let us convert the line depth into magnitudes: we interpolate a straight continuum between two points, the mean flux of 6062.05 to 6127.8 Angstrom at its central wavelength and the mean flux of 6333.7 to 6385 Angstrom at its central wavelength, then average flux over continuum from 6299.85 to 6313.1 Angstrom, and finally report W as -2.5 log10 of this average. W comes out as -0.02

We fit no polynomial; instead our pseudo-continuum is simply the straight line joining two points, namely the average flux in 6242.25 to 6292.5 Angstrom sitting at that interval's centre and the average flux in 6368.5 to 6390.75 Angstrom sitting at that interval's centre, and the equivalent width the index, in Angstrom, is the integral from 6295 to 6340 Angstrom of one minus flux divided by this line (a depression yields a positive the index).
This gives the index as -0.9 Angstrom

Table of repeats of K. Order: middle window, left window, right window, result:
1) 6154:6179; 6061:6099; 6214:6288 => 0.8 Angstrom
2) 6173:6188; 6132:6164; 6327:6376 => -0.2 Angstrom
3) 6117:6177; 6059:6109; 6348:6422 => 1.7 Angstrom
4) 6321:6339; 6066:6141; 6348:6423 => 0.4 Angstrom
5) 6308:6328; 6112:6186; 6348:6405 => -0.5 Angstrom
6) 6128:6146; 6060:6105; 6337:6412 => 0.1 Angstrom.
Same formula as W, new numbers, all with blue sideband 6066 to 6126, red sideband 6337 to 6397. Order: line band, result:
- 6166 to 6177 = 0.07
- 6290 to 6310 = -0.01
